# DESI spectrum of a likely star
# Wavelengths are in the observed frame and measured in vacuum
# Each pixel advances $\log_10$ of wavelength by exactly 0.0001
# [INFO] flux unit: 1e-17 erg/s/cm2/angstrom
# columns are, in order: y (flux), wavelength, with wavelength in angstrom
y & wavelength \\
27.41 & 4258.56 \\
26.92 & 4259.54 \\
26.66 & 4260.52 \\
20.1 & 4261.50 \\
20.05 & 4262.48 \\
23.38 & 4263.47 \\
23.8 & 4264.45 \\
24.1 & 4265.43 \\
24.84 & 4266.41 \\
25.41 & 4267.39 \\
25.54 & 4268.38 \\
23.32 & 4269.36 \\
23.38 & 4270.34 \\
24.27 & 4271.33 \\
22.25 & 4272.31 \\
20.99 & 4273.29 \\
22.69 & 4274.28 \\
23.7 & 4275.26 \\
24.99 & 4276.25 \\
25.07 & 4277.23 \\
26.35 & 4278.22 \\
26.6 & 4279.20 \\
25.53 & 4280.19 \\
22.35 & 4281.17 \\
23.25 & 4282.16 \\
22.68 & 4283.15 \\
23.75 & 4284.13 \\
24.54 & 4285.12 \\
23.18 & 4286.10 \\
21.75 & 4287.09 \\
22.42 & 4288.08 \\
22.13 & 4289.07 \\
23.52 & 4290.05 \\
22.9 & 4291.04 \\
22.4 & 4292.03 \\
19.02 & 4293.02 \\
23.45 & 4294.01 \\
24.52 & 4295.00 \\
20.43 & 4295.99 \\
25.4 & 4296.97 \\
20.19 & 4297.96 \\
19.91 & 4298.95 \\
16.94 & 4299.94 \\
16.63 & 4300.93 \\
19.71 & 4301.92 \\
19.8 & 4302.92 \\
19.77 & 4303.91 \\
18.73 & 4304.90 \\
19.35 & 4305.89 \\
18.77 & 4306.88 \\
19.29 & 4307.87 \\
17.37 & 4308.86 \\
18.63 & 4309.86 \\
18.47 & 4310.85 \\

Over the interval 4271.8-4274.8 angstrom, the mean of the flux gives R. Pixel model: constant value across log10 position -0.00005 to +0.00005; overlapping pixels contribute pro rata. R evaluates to 22.1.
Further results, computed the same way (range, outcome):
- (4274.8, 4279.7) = 25.3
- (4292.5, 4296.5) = 21.9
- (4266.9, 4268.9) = 25.4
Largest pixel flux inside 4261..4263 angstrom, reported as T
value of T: 20.1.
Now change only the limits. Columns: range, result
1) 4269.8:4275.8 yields 24.27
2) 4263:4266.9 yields 24.84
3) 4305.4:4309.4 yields 19.35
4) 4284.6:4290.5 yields 24.54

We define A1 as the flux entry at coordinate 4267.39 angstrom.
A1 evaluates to 25.41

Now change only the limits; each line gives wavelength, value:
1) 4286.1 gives 23.18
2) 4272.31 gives 22.25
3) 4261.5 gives 20.1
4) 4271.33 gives 24.27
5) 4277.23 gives 25.07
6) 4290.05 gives 23.52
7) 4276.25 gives 24.99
